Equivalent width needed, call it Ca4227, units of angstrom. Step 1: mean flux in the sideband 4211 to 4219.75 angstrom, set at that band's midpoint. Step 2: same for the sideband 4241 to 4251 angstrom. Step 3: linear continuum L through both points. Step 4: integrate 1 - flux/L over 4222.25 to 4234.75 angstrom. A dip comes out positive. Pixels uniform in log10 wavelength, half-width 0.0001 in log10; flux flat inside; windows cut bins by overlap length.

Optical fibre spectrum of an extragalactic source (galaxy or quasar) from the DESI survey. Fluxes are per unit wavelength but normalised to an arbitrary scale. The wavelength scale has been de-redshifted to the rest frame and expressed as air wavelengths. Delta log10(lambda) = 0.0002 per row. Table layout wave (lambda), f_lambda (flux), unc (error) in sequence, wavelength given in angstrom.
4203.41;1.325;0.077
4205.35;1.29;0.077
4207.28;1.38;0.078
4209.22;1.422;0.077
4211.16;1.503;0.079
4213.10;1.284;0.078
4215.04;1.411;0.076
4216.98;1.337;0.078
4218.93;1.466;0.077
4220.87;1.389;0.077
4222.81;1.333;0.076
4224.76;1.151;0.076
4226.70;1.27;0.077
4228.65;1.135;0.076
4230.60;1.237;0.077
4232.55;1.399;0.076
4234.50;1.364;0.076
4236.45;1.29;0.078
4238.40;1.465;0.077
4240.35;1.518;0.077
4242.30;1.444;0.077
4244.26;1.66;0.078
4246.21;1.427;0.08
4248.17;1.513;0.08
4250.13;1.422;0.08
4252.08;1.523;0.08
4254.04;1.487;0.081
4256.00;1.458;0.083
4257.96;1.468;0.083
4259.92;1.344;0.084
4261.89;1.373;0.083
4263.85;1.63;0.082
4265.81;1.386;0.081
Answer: 1.5 angstrom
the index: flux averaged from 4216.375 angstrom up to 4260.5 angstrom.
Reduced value 1.4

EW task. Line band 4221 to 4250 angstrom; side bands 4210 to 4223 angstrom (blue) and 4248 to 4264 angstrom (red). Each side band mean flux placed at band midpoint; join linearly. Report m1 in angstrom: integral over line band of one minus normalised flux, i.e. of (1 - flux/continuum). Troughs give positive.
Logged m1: 1.0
